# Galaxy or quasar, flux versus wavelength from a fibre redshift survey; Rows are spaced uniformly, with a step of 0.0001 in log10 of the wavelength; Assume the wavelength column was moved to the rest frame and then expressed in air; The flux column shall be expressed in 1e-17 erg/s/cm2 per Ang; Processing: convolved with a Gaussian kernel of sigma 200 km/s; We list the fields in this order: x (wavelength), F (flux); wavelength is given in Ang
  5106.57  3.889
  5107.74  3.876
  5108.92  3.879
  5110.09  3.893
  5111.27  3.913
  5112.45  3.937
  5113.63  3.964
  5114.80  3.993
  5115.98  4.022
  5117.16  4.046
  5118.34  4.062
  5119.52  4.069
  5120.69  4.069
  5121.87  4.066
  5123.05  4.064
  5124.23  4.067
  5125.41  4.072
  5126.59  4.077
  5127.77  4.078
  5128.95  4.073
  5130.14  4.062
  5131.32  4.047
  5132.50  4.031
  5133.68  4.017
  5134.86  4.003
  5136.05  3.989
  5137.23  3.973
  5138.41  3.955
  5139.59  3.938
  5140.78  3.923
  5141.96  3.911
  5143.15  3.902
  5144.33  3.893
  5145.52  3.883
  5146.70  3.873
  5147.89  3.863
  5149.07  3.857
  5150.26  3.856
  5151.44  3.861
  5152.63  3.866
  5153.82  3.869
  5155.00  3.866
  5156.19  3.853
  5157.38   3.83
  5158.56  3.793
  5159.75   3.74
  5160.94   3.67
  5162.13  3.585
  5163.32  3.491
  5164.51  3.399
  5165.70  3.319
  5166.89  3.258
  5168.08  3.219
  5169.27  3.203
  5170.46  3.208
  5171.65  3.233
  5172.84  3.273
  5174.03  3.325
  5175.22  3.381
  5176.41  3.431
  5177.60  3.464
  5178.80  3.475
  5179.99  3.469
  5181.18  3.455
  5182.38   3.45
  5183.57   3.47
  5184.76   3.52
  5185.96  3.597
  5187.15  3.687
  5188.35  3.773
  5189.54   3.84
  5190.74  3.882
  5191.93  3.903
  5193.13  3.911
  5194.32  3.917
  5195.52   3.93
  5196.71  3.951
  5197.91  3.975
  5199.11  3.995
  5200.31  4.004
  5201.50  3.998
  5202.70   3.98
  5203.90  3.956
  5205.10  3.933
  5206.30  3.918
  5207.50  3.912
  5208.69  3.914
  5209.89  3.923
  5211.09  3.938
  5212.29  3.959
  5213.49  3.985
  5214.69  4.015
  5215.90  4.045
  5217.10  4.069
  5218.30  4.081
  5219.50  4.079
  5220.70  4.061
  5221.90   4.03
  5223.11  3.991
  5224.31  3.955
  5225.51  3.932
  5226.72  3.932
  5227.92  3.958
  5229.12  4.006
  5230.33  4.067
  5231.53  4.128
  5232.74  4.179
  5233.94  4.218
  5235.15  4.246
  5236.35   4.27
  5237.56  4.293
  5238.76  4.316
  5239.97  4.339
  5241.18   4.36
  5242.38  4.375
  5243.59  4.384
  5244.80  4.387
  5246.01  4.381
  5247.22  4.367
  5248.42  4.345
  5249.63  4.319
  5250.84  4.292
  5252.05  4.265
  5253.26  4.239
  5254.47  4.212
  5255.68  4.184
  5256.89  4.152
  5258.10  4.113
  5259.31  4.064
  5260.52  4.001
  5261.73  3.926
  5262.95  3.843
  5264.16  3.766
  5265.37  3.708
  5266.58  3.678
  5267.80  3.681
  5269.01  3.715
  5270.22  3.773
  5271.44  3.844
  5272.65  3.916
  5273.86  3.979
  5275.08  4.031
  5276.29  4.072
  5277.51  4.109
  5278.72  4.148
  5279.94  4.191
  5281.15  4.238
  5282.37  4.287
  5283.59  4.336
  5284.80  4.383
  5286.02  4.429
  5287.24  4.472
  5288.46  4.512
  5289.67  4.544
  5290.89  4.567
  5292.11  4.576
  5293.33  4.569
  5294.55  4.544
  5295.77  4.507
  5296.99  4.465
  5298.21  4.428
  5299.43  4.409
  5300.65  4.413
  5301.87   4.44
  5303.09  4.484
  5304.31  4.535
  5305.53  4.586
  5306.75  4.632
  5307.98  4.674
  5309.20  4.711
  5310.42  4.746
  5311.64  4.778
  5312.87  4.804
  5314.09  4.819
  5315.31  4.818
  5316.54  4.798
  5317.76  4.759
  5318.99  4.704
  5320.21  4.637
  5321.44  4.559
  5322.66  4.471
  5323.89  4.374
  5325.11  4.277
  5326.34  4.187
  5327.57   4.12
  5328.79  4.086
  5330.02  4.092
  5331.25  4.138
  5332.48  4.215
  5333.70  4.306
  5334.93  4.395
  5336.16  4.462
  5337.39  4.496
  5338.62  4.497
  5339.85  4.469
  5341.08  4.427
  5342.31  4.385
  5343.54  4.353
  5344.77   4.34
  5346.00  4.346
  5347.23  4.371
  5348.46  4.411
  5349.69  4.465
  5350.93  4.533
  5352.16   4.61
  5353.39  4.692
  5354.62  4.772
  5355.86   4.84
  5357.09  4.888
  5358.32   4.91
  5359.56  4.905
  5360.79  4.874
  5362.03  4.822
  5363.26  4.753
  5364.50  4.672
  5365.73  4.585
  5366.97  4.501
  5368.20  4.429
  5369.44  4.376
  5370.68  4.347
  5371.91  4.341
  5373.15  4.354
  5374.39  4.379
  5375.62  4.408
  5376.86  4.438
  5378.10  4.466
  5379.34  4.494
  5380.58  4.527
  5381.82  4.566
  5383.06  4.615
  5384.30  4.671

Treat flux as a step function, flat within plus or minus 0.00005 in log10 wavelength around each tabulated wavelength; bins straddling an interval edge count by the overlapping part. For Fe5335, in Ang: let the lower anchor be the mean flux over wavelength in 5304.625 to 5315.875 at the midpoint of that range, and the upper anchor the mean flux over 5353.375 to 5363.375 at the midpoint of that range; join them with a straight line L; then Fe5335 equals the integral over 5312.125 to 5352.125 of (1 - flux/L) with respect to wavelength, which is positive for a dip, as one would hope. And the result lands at 2.8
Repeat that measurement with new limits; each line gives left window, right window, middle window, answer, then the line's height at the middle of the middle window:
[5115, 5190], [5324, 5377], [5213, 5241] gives -0.52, 4.03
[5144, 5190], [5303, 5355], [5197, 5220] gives -0.97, 3.82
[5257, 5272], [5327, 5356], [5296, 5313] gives -1.78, 4.14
